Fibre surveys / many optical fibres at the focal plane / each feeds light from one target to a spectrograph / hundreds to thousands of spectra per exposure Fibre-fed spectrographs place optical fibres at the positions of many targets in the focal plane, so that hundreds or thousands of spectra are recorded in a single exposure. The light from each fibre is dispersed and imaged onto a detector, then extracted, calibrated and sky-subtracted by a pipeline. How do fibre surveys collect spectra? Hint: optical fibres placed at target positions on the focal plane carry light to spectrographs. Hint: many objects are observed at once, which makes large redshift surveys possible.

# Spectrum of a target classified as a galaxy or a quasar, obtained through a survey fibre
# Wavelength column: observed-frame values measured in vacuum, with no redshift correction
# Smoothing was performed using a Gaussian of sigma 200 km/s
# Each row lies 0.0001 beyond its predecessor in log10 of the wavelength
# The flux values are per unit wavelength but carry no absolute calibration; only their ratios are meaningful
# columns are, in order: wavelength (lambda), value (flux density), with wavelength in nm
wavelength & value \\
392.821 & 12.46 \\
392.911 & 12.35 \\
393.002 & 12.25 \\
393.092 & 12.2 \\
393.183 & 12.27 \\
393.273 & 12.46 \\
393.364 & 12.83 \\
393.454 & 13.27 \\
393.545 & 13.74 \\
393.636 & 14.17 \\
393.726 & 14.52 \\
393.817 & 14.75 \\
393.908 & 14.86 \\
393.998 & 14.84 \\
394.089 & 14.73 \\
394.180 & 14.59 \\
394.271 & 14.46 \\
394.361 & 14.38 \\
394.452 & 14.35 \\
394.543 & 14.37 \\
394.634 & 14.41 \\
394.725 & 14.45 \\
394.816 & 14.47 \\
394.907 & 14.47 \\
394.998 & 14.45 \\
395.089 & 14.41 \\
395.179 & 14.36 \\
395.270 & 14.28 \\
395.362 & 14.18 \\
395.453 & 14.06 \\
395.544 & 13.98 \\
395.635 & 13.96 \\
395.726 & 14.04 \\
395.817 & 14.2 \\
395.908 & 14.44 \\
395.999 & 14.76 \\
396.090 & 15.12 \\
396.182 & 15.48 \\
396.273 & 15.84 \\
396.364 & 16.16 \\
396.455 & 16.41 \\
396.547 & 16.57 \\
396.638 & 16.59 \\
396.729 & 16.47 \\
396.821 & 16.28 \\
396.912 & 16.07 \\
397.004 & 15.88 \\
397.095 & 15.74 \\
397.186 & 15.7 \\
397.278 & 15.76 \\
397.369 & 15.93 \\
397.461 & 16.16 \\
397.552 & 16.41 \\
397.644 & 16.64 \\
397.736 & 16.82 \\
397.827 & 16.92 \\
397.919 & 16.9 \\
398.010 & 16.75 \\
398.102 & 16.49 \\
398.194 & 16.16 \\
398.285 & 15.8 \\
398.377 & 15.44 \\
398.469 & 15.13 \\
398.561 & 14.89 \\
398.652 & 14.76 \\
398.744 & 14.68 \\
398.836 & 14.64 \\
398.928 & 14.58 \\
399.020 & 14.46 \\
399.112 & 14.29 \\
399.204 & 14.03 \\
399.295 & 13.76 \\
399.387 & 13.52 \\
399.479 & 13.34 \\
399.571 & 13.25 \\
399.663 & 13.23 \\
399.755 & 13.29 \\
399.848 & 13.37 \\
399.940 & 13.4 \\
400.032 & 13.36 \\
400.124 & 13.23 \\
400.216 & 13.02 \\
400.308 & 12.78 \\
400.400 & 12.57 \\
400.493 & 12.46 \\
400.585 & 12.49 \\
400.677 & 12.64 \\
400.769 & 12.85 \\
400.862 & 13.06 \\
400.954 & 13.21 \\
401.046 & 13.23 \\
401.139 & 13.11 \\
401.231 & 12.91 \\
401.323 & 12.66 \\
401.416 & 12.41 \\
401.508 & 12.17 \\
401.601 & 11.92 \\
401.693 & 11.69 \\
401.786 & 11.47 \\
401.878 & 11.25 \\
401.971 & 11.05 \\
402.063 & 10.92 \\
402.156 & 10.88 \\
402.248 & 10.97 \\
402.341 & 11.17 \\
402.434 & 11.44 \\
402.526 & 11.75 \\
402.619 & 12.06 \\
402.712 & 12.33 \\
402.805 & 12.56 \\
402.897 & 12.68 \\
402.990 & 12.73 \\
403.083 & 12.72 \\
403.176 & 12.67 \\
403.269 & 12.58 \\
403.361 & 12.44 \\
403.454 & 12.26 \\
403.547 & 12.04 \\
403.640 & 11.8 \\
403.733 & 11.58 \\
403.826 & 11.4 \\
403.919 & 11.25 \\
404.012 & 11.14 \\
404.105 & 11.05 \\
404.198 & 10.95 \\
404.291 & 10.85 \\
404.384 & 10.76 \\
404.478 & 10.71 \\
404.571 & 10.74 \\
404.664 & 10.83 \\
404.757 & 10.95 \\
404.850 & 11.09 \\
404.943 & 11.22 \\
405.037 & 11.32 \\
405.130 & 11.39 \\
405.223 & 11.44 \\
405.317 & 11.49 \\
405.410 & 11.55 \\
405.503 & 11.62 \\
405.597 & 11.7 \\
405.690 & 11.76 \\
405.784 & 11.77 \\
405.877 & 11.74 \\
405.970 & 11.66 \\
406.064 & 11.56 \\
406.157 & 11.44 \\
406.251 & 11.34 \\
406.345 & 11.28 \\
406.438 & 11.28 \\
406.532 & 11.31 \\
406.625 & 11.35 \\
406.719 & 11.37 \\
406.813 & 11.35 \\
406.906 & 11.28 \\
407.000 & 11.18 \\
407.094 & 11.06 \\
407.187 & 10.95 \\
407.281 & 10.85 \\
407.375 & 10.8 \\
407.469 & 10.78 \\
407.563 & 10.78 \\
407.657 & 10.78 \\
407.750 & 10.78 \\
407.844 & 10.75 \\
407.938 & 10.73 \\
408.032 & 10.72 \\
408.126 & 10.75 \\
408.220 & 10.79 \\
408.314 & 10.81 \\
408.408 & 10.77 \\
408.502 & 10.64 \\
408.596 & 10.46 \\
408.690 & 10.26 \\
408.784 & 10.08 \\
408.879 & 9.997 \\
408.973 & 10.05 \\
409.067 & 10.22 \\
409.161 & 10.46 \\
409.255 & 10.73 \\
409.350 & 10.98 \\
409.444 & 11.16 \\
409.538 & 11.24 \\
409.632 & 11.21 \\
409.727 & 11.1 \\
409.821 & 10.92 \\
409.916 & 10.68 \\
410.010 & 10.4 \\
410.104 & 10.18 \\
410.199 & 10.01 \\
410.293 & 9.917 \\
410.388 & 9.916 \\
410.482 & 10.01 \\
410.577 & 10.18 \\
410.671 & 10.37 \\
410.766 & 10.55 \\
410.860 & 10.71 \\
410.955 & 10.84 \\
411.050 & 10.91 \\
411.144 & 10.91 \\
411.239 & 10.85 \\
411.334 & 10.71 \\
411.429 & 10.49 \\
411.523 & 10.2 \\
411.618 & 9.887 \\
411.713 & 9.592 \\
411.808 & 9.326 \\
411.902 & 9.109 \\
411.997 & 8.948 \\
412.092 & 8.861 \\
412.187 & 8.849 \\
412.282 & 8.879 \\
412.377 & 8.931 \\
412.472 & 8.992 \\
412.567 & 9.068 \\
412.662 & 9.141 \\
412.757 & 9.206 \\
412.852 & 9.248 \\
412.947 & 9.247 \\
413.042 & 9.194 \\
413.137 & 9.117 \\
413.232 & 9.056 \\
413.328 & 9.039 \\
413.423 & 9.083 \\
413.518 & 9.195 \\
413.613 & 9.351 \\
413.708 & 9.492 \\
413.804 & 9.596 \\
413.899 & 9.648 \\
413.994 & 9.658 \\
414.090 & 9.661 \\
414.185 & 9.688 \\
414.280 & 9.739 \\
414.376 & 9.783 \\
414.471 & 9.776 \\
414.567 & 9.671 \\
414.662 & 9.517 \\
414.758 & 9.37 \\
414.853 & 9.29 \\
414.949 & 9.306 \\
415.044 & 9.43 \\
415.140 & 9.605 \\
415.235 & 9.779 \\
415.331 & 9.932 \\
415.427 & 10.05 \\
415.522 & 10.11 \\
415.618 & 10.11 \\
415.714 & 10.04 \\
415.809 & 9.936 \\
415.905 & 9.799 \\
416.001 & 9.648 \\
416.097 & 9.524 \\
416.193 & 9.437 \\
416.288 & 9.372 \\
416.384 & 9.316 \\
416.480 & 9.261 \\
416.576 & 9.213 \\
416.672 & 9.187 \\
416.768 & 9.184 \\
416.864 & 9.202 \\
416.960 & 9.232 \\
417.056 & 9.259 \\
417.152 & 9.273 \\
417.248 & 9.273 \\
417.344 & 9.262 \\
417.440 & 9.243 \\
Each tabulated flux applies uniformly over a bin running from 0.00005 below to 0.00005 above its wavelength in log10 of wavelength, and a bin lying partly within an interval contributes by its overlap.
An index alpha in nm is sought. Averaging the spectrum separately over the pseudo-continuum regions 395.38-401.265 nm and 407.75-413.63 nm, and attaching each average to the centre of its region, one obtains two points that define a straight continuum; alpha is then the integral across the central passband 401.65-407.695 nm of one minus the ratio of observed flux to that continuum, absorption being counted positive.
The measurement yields 0.41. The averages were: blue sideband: 14.7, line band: 11.4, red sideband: 10.1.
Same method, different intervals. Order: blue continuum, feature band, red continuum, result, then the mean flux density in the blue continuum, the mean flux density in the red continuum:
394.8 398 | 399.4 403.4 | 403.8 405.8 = 0.14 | 15.5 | 11.2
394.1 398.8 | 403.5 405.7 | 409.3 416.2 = 0.23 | 15.3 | 9.83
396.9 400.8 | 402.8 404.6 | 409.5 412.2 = 0.16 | 14.6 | 10.3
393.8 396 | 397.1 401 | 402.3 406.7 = -0.38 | 14.4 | 11.6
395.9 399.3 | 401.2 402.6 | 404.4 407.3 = 0.19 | 15.7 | 11.3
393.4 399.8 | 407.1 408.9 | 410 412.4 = 0.07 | 15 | 9.99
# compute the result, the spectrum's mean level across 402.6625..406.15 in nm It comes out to 11.6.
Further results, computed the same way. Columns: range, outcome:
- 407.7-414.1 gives 10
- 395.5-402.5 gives 14.1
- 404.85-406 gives 11.5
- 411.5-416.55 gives 9.45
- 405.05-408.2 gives 11.2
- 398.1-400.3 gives 14.2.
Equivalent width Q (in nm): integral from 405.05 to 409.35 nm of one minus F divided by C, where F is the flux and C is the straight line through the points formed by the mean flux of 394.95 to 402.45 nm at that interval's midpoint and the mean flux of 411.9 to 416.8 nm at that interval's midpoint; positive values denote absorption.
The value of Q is 0.21 nm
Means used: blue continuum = 14.2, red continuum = 9.42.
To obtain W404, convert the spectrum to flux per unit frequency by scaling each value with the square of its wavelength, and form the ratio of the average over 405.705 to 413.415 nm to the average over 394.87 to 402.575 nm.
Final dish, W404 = 0.78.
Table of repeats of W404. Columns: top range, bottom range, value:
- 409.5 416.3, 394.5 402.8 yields 0.75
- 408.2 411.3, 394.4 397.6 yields 0.75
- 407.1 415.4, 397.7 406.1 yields 0.83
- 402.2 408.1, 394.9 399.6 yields 0.78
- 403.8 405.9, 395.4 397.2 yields 0.76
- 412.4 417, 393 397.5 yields 0.71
